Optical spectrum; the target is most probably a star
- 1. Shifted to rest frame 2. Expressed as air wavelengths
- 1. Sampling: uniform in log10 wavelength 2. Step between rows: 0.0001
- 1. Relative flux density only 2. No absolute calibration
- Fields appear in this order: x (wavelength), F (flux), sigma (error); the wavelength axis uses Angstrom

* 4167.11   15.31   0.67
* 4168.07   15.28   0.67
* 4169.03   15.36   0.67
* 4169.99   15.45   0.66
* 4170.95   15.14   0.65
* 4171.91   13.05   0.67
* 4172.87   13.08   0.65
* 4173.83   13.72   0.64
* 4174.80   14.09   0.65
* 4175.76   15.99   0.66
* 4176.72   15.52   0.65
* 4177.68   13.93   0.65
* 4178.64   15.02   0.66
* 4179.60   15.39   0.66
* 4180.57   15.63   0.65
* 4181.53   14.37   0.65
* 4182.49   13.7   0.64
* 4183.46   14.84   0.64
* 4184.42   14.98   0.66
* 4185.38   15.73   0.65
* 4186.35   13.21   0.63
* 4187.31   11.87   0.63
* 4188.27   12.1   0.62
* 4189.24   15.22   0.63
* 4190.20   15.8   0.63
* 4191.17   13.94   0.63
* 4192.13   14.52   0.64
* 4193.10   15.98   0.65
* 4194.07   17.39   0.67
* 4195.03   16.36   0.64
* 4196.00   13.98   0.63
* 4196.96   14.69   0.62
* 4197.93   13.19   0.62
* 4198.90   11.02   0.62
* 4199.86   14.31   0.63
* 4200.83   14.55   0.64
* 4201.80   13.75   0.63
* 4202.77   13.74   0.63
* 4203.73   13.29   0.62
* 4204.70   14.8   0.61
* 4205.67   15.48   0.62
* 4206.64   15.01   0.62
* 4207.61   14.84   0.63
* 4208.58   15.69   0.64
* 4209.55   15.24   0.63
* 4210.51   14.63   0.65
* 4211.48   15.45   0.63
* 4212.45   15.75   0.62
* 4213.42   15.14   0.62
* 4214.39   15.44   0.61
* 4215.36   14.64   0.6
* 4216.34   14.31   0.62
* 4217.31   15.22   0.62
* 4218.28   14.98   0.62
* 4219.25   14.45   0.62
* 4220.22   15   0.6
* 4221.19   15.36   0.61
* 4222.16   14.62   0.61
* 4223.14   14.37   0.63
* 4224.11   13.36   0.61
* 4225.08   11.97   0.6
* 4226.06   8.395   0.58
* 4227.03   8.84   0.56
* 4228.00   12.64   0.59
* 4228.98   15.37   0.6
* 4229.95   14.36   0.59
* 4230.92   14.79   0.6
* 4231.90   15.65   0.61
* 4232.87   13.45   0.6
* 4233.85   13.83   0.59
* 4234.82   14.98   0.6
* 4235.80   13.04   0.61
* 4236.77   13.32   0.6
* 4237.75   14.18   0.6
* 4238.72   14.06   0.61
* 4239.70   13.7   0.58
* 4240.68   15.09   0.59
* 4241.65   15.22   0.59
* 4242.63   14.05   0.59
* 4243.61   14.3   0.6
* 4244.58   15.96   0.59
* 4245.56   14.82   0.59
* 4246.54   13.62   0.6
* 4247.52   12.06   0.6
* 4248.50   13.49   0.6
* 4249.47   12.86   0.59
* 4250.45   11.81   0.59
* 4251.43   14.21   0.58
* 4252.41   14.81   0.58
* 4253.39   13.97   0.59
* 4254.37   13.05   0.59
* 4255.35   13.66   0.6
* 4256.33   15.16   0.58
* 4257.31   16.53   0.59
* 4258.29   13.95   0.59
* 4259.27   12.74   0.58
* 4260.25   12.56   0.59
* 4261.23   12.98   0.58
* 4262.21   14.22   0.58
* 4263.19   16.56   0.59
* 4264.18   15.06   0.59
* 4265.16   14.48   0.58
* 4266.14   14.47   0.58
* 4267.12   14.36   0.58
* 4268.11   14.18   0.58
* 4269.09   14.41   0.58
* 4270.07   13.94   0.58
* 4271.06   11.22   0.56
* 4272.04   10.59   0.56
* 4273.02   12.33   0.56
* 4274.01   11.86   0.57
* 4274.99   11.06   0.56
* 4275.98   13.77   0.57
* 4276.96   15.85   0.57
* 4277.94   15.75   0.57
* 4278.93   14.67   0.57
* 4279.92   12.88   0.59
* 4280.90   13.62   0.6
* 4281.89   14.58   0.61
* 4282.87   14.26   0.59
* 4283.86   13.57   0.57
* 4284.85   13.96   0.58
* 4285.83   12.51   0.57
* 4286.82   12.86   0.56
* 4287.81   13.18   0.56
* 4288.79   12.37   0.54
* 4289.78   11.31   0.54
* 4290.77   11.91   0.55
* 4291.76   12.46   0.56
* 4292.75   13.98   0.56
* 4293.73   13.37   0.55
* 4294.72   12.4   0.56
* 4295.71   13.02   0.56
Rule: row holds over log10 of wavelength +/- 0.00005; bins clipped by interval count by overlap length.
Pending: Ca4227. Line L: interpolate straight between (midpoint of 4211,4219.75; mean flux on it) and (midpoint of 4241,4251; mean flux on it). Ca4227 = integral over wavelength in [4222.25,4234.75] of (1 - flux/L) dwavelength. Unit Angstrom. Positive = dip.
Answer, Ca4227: 1.1 Angstrom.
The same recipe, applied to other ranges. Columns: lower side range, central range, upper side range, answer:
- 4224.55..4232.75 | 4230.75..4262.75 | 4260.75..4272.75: -1.72 Angstrom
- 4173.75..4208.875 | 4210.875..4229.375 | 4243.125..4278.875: 0.36 Angstrom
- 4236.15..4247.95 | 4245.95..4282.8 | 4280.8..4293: -0.23 Angstrom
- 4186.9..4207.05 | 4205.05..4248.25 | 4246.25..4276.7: -0.79 Angstrom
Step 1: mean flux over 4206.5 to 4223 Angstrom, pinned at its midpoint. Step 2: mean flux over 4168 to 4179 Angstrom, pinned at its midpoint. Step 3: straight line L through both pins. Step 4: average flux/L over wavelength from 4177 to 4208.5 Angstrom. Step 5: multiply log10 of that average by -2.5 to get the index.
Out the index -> 0.02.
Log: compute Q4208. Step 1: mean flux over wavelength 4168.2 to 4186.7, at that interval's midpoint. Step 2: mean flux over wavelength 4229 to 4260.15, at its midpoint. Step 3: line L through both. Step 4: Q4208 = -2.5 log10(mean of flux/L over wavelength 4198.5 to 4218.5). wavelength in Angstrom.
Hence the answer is -0.02 mag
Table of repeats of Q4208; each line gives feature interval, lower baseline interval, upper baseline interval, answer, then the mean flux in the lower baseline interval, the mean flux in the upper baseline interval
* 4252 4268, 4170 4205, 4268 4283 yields -0.05 mag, 14.4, 13.4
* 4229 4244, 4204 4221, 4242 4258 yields 0.01 mag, 15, 14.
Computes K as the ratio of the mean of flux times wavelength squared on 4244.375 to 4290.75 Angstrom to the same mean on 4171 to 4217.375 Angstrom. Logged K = 0.97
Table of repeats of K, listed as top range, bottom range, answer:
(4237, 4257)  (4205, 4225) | 0.96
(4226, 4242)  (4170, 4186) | 0.96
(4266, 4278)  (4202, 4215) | 0.91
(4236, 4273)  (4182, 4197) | 0.98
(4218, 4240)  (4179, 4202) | 0.96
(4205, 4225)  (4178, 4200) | 1.04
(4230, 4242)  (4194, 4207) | 1.02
